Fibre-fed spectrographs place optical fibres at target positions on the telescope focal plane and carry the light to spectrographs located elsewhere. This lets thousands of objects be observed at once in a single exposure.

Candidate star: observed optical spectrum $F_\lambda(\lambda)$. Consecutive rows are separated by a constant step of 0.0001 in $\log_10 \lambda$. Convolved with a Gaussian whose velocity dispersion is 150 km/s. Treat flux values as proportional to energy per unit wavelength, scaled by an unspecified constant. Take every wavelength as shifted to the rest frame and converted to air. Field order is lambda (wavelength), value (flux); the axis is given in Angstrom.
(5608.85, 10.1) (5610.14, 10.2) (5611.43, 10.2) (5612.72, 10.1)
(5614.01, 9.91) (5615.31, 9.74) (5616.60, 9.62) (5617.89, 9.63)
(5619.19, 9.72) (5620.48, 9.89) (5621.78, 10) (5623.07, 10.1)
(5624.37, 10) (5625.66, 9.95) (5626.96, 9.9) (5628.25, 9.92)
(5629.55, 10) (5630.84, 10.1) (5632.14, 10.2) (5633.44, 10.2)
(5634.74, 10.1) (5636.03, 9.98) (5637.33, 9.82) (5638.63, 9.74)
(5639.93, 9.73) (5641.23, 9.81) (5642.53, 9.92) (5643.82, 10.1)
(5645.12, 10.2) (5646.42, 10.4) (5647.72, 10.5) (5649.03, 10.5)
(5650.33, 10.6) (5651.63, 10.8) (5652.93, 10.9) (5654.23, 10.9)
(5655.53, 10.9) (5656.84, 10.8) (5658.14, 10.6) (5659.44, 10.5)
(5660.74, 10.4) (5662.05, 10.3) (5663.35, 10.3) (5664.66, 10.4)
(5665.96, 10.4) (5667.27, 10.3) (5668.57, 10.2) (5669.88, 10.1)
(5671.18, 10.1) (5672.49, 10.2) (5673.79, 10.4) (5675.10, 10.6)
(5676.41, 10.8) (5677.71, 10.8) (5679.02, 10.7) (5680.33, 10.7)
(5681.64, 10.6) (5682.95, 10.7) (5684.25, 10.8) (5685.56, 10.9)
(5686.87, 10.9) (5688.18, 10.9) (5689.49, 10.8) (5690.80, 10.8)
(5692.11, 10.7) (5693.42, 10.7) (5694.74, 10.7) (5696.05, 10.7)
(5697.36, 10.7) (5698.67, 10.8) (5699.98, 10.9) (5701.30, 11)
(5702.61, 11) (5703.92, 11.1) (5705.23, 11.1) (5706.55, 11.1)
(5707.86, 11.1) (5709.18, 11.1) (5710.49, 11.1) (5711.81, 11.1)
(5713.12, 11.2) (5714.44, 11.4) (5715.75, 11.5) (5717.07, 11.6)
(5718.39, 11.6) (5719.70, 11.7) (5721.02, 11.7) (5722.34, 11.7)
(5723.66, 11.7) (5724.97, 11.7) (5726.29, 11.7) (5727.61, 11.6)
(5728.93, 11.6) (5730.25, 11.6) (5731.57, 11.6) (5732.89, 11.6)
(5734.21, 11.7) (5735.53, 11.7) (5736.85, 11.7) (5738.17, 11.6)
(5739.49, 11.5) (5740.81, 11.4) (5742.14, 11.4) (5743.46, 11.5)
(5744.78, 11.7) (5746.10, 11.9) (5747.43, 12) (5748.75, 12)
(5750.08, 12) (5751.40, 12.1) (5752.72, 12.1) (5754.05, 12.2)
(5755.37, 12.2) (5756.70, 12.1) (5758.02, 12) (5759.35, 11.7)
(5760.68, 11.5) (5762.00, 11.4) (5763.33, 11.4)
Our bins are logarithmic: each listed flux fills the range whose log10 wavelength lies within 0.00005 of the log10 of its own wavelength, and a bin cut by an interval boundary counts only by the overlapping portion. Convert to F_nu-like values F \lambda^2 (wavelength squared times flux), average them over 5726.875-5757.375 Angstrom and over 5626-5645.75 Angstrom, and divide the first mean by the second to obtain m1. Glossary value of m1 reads 1.2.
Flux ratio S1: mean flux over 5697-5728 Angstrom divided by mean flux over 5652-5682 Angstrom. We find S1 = 1.07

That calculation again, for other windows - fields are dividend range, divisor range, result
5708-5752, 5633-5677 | 1.12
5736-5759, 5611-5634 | 1.19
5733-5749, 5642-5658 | 1.11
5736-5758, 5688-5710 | 1.09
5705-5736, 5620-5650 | 1.14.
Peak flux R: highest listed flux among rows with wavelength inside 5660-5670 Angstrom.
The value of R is 10.4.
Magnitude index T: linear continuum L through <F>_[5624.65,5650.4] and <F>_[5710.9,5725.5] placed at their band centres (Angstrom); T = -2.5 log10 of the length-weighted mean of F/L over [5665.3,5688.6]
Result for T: 0.02 mag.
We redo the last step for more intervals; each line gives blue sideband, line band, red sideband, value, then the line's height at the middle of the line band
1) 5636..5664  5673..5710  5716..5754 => 0.02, 11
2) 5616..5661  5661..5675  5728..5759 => 0.04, 10.6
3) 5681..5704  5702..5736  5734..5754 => -0.01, 11.3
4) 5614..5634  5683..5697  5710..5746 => 0.02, 11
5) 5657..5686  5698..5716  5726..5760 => 0.00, 11.1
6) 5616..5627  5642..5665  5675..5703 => -0.02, 10.3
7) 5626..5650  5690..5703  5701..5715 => 0.02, 10.9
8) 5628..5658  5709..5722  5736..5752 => -0.01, 11.3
